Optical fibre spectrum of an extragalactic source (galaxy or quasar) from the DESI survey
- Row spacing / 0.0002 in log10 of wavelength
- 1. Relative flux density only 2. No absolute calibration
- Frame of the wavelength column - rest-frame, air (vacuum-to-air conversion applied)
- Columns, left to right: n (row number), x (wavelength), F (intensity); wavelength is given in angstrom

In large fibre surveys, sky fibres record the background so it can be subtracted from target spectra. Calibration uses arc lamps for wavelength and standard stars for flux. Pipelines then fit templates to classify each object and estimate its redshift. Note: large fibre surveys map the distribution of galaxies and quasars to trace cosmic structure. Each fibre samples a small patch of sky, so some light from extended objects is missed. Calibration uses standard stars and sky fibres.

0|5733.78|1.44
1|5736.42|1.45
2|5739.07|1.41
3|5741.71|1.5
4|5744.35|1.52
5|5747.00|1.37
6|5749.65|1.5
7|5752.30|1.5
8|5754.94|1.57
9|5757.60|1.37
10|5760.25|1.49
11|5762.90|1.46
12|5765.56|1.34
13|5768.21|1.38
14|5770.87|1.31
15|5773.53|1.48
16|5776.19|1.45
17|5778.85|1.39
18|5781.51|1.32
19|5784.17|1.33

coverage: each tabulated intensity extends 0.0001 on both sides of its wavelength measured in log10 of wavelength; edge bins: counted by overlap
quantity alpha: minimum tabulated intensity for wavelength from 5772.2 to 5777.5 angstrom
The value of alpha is 1.45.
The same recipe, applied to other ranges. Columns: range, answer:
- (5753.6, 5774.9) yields 1.31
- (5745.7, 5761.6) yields 1.37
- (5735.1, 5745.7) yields 1.41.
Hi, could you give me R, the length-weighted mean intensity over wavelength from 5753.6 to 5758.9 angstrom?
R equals 1.47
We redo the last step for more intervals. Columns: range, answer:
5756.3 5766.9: 1.42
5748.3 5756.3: 1.52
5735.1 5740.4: 1.43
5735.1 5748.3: 1.45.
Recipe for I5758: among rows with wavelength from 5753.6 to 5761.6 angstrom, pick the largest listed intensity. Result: 1.57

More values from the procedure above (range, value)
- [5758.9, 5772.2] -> 1.49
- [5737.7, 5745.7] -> 1.52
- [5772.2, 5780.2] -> 1.48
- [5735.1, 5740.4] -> 1.45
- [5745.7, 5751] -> 1.5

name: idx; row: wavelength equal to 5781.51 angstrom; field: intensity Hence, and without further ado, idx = 1.32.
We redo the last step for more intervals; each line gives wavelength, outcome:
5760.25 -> 1.49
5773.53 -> 1.48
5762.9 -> 1.46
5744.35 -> 1.52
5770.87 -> 1.31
